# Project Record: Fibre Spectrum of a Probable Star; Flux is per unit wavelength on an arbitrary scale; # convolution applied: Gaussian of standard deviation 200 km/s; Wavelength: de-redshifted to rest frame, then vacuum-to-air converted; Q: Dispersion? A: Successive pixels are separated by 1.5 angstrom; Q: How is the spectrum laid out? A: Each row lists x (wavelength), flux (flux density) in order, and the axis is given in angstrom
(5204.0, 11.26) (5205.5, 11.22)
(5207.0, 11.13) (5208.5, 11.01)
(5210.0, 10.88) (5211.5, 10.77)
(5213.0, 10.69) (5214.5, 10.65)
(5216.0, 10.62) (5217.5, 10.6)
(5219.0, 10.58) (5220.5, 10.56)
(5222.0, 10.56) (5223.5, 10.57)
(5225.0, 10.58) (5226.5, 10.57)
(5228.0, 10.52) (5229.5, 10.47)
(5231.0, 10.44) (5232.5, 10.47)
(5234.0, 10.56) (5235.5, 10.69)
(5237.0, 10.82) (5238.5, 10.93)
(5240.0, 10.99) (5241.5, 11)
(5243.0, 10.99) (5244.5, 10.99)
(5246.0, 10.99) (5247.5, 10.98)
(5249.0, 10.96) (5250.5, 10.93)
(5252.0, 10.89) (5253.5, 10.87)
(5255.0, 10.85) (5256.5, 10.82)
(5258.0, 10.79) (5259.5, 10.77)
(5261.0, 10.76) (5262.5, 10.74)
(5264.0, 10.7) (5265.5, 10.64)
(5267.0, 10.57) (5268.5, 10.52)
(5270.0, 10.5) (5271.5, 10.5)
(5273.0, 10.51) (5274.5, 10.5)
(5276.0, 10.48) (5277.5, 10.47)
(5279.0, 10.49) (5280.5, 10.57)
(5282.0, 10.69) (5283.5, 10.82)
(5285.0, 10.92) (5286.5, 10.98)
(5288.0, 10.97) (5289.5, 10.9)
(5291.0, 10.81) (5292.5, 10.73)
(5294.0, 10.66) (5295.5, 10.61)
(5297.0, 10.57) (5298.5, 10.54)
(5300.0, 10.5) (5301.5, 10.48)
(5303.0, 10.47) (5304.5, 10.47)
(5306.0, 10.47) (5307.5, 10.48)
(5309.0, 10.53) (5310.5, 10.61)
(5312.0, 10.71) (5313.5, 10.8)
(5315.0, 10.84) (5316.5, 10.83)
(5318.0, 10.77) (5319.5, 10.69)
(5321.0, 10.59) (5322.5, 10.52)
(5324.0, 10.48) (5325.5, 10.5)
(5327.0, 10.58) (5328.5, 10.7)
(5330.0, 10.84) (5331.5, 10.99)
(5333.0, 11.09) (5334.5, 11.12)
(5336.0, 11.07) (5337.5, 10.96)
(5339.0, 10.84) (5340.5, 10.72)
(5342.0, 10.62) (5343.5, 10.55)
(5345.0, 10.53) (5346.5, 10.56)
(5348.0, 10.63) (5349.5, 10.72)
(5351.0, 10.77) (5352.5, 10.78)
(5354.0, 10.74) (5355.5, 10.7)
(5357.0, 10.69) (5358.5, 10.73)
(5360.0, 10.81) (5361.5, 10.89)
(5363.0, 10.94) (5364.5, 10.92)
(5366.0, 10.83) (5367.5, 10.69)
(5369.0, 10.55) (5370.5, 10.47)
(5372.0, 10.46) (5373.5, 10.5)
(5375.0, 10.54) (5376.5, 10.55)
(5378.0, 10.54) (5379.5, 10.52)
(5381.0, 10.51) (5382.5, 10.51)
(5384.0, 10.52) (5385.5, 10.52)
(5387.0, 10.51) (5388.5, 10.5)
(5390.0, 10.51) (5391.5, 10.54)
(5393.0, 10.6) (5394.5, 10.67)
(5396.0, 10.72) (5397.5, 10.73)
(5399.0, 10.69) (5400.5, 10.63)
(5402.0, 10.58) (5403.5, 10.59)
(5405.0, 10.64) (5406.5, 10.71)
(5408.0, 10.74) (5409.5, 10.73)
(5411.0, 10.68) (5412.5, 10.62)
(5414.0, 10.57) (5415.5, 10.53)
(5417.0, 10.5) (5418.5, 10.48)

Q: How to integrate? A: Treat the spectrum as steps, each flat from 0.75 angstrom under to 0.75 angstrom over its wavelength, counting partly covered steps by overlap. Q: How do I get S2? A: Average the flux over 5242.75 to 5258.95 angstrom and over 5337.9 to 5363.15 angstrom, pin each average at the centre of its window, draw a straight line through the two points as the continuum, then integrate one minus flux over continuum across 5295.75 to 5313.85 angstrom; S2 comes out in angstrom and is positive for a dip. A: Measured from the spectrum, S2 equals 0.4 angstrom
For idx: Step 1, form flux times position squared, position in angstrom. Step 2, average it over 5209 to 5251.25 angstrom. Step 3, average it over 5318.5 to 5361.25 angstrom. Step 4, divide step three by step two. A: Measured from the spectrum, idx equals 1.04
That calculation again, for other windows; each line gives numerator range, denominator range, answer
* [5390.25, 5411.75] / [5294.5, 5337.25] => 1.03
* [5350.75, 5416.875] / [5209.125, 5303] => 1.04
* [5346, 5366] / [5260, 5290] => 1.04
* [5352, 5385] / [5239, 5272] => 1.03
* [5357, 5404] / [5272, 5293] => 1.03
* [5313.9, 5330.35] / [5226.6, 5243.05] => 1.03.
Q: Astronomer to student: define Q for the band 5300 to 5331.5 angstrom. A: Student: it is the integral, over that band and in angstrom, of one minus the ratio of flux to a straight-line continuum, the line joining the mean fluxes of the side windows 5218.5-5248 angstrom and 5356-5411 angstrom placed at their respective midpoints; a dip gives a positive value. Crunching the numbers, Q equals 0.1 angstrom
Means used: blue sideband 10.7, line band 10.6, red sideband 10.6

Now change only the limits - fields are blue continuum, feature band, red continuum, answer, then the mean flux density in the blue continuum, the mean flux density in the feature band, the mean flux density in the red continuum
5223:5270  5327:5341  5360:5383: -0.3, 10.8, 10.9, 10.6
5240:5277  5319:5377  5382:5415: -0.3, 10.8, 10.7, 10.6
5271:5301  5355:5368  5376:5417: -0.2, 10.7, 10.8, 10.6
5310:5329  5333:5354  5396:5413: -0.2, 10.7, 10.8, 10.7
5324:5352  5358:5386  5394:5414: 0.2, 10.8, 10.6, 10.7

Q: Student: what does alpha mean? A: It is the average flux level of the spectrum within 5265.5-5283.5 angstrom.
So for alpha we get 10.5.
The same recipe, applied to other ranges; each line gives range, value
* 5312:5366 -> 10.8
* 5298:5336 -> 10.7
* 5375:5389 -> 10.5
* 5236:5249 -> 11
